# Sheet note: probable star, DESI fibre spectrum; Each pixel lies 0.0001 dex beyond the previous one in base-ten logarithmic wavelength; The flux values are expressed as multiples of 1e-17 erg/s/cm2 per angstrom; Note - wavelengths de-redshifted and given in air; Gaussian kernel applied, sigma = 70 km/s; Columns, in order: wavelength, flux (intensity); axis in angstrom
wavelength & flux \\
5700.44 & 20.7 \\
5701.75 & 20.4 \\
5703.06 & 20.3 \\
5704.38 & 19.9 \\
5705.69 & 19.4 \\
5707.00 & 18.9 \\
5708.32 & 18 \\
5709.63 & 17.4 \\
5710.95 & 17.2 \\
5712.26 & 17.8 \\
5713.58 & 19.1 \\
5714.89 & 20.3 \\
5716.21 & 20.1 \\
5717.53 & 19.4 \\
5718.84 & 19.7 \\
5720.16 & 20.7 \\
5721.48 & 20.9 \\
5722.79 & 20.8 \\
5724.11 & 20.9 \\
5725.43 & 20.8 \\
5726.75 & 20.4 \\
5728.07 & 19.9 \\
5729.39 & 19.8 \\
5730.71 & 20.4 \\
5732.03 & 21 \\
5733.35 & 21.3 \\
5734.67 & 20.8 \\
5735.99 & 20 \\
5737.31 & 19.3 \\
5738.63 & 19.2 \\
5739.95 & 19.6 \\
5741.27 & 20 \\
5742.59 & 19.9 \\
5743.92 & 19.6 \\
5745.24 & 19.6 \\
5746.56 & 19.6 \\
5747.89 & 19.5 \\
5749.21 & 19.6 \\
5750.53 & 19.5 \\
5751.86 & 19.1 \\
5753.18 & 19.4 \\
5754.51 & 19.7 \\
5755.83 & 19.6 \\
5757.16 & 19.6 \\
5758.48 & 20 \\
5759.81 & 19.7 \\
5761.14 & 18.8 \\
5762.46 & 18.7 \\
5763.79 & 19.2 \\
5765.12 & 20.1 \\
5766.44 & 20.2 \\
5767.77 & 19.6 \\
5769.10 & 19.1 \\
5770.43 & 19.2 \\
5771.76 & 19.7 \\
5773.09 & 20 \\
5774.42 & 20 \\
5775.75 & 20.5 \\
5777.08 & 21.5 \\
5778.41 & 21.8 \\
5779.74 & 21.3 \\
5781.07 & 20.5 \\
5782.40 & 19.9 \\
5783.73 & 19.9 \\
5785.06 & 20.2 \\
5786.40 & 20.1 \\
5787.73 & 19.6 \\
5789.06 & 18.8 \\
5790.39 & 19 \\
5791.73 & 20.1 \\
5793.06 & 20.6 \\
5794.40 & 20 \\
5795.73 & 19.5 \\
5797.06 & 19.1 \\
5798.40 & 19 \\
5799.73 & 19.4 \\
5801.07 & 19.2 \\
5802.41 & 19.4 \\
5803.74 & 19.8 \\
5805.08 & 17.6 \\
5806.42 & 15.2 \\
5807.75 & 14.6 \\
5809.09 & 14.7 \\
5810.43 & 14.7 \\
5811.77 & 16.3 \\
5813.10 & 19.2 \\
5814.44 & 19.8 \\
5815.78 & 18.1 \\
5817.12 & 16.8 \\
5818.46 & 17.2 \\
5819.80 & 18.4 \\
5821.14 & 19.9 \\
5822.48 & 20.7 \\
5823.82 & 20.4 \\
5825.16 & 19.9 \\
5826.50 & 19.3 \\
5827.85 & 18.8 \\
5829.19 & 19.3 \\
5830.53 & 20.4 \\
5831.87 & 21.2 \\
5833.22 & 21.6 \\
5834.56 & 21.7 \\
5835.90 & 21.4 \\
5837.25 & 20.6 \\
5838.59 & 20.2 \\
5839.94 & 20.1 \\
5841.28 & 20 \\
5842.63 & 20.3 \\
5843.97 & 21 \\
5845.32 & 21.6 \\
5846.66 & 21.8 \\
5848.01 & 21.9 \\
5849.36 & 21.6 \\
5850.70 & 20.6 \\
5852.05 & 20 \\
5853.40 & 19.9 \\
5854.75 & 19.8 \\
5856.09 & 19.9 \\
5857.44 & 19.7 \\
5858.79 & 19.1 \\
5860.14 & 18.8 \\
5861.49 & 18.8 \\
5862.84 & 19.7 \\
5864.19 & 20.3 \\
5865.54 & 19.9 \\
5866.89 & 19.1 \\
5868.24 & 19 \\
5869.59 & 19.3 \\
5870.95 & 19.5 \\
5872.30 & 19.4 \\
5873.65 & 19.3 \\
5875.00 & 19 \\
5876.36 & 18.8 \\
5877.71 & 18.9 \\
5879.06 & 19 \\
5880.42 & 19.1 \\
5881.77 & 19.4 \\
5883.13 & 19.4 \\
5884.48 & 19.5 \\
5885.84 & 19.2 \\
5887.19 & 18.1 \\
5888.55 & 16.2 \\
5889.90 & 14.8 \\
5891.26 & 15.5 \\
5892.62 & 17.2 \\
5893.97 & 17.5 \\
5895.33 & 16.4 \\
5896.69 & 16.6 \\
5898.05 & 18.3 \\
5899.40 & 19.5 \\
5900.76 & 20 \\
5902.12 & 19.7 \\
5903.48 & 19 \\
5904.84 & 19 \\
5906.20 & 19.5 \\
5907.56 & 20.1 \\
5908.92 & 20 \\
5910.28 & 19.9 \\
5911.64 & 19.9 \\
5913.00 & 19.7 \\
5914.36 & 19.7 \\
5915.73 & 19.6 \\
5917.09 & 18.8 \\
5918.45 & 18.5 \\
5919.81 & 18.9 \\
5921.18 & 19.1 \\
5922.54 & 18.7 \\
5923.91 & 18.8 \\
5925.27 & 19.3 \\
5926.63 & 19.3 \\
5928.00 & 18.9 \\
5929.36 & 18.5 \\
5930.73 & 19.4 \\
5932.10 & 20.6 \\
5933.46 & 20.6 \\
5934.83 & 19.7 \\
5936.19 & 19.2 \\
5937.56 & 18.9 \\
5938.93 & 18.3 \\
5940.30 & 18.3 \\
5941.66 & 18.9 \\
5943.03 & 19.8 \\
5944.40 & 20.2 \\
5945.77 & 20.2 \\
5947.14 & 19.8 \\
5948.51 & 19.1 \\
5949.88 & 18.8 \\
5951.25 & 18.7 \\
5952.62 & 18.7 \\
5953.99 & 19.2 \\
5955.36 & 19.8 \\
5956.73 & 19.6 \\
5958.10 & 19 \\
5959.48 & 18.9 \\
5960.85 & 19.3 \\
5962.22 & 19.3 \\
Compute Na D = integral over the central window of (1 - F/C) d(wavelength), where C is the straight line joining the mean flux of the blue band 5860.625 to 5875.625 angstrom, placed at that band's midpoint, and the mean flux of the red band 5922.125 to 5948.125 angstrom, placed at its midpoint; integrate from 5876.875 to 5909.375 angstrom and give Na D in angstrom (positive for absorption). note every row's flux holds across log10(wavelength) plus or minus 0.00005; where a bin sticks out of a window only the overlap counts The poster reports 1.6 angstrom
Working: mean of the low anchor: 19.4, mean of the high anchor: 19.3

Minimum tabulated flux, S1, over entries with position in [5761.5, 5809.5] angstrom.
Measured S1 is 14.6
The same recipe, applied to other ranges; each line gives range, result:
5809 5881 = 14.7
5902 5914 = 19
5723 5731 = 19.8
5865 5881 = 18.8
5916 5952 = 18.3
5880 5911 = 14.8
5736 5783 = 18.7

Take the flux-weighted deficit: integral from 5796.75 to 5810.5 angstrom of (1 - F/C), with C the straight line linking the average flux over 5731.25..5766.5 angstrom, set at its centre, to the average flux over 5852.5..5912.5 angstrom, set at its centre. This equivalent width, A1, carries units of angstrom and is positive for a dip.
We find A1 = 1.27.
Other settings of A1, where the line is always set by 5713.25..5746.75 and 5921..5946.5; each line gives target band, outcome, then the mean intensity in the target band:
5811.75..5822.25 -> 0.7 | 18.4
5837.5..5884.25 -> -0.5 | 19.8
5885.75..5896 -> 1.4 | 16.7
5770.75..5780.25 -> -0.3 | 20.6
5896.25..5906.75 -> 0.2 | 19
